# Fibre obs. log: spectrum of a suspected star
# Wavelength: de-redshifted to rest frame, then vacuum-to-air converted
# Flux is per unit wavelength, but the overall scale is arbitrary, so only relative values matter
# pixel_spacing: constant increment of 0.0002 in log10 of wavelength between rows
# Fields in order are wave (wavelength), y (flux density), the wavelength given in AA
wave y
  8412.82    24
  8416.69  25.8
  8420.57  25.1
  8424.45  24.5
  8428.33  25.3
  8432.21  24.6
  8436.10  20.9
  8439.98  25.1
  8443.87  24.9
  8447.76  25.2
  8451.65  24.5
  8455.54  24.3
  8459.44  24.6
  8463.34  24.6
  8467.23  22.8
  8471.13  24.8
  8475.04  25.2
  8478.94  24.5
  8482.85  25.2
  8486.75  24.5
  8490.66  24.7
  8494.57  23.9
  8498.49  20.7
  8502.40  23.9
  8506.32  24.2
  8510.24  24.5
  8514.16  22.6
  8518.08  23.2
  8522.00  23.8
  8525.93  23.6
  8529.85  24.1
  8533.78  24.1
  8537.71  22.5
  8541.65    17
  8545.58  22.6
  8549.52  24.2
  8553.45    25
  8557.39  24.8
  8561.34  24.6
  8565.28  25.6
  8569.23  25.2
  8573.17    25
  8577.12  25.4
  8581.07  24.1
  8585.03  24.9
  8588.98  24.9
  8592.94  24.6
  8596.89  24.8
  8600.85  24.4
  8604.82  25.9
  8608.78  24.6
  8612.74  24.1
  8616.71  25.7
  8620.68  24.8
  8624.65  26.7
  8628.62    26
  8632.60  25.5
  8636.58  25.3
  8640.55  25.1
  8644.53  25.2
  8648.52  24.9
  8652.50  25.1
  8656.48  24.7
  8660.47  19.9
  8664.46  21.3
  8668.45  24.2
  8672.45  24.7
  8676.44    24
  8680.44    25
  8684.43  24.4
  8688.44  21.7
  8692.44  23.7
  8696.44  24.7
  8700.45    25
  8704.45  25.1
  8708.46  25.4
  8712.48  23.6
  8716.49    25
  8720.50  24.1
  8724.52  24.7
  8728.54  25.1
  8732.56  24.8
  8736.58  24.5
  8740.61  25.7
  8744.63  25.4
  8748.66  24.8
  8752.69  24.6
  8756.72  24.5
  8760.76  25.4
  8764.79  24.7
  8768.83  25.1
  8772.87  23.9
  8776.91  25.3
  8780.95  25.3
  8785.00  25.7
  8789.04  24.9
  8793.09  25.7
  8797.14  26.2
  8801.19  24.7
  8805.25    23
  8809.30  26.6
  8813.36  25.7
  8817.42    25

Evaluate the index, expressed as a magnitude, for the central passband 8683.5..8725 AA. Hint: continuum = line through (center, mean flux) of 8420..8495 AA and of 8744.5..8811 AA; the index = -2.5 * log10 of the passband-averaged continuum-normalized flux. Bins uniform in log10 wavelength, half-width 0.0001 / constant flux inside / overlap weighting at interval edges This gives 0.03 mag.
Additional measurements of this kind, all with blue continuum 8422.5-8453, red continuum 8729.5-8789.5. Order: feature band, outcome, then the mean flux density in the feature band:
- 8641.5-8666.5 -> 0.054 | 23.6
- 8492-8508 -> 0.058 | 23.2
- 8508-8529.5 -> 0.042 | 23.6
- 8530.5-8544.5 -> 0.142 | 21.6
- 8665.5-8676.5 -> 0.032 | 24.1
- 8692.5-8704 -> 0.007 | 24.7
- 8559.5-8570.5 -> -0.023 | 25.1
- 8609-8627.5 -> -0.025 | 25.3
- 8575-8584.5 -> -0.005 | 24.8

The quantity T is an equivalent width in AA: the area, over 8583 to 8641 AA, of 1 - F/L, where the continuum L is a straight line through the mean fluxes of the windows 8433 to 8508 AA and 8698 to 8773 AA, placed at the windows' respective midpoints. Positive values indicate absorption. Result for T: -1.5 AA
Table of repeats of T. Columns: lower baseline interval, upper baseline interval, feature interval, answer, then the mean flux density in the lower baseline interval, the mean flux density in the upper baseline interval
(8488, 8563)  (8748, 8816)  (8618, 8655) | -1.98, 23.4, 25.1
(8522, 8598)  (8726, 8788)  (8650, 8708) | 1.74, 24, 25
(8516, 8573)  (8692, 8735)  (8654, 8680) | 1.19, 23.6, 24.7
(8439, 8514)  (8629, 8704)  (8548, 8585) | -1.00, 24.3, 24.2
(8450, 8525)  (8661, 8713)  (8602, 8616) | -0.55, 24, 24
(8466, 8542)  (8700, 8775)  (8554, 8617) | -2.24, 23.6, 24.8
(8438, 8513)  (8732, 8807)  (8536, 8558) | 1.72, 24.3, 25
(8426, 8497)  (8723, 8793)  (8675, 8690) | 0.61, 24.4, 25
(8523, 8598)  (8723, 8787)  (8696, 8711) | -0.19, 24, 25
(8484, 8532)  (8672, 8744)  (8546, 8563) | -0.42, 23.7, 24.5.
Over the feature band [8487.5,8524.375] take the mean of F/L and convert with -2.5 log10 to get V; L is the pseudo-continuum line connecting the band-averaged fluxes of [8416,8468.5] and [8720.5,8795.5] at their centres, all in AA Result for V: 0.05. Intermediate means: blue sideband 24.4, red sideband 25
